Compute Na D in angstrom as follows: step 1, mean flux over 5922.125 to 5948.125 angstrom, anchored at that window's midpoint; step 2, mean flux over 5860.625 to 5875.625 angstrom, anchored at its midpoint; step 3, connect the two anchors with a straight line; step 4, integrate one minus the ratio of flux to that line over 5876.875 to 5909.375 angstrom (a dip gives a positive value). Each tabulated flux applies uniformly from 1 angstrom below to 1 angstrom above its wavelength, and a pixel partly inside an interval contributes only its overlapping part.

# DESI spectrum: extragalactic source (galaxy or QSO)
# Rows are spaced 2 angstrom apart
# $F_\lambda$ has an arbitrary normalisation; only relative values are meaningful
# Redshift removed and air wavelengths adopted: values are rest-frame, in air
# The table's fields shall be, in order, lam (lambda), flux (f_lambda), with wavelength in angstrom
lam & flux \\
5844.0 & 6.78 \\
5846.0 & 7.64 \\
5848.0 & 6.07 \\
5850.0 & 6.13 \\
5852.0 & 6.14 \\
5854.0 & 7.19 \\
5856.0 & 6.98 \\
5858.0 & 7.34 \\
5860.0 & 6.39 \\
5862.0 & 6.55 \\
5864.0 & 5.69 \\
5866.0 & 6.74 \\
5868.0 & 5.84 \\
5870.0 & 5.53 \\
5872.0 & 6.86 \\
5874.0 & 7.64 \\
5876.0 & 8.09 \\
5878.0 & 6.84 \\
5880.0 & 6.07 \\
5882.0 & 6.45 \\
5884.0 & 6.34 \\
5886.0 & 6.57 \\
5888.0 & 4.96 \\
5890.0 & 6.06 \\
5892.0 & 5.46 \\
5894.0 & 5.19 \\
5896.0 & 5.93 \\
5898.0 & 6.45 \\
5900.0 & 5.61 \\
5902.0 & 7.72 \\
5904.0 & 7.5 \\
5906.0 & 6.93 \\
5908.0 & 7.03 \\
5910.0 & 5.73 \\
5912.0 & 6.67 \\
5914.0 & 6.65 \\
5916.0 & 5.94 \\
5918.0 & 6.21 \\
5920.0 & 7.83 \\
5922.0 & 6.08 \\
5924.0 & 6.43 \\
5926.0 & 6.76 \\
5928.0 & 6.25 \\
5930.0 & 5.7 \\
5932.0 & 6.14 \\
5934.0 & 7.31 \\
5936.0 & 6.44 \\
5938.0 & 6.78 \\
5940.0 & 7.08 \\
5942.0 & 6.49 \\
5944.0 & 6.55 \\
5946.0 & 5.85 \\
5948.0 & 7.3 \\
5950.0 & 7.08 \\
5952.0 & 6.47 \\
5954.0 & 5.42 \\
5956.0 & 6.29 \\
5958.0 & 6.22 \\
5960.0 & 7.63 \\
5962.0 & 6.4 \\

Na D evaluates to 0.8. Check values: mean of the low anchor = 6.48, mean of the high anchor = 6.5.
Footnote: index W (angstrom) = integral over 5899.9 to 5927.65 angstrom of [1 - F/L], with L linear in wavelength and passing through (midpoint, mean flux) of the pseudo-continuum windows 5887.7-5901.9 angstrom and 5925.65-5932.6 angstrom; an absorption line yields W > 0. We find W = -3.0 angstrom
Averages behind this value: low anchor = 5.83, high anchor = 6.17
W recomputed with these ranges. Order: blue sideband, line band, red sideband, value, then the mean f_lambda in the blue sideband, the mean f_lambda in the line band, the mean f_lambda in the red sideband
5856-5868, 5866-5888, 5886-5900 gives -1.5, 6.52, 6.55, 5.73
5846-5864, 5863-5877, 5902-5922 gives 0.0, 6.61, 6.63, 6.74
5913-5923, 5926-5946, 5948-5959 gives -0.1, 6.54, 6.5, 6.39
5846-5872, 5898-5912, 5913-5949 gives -0.5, 6.45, 6.73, 6.54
